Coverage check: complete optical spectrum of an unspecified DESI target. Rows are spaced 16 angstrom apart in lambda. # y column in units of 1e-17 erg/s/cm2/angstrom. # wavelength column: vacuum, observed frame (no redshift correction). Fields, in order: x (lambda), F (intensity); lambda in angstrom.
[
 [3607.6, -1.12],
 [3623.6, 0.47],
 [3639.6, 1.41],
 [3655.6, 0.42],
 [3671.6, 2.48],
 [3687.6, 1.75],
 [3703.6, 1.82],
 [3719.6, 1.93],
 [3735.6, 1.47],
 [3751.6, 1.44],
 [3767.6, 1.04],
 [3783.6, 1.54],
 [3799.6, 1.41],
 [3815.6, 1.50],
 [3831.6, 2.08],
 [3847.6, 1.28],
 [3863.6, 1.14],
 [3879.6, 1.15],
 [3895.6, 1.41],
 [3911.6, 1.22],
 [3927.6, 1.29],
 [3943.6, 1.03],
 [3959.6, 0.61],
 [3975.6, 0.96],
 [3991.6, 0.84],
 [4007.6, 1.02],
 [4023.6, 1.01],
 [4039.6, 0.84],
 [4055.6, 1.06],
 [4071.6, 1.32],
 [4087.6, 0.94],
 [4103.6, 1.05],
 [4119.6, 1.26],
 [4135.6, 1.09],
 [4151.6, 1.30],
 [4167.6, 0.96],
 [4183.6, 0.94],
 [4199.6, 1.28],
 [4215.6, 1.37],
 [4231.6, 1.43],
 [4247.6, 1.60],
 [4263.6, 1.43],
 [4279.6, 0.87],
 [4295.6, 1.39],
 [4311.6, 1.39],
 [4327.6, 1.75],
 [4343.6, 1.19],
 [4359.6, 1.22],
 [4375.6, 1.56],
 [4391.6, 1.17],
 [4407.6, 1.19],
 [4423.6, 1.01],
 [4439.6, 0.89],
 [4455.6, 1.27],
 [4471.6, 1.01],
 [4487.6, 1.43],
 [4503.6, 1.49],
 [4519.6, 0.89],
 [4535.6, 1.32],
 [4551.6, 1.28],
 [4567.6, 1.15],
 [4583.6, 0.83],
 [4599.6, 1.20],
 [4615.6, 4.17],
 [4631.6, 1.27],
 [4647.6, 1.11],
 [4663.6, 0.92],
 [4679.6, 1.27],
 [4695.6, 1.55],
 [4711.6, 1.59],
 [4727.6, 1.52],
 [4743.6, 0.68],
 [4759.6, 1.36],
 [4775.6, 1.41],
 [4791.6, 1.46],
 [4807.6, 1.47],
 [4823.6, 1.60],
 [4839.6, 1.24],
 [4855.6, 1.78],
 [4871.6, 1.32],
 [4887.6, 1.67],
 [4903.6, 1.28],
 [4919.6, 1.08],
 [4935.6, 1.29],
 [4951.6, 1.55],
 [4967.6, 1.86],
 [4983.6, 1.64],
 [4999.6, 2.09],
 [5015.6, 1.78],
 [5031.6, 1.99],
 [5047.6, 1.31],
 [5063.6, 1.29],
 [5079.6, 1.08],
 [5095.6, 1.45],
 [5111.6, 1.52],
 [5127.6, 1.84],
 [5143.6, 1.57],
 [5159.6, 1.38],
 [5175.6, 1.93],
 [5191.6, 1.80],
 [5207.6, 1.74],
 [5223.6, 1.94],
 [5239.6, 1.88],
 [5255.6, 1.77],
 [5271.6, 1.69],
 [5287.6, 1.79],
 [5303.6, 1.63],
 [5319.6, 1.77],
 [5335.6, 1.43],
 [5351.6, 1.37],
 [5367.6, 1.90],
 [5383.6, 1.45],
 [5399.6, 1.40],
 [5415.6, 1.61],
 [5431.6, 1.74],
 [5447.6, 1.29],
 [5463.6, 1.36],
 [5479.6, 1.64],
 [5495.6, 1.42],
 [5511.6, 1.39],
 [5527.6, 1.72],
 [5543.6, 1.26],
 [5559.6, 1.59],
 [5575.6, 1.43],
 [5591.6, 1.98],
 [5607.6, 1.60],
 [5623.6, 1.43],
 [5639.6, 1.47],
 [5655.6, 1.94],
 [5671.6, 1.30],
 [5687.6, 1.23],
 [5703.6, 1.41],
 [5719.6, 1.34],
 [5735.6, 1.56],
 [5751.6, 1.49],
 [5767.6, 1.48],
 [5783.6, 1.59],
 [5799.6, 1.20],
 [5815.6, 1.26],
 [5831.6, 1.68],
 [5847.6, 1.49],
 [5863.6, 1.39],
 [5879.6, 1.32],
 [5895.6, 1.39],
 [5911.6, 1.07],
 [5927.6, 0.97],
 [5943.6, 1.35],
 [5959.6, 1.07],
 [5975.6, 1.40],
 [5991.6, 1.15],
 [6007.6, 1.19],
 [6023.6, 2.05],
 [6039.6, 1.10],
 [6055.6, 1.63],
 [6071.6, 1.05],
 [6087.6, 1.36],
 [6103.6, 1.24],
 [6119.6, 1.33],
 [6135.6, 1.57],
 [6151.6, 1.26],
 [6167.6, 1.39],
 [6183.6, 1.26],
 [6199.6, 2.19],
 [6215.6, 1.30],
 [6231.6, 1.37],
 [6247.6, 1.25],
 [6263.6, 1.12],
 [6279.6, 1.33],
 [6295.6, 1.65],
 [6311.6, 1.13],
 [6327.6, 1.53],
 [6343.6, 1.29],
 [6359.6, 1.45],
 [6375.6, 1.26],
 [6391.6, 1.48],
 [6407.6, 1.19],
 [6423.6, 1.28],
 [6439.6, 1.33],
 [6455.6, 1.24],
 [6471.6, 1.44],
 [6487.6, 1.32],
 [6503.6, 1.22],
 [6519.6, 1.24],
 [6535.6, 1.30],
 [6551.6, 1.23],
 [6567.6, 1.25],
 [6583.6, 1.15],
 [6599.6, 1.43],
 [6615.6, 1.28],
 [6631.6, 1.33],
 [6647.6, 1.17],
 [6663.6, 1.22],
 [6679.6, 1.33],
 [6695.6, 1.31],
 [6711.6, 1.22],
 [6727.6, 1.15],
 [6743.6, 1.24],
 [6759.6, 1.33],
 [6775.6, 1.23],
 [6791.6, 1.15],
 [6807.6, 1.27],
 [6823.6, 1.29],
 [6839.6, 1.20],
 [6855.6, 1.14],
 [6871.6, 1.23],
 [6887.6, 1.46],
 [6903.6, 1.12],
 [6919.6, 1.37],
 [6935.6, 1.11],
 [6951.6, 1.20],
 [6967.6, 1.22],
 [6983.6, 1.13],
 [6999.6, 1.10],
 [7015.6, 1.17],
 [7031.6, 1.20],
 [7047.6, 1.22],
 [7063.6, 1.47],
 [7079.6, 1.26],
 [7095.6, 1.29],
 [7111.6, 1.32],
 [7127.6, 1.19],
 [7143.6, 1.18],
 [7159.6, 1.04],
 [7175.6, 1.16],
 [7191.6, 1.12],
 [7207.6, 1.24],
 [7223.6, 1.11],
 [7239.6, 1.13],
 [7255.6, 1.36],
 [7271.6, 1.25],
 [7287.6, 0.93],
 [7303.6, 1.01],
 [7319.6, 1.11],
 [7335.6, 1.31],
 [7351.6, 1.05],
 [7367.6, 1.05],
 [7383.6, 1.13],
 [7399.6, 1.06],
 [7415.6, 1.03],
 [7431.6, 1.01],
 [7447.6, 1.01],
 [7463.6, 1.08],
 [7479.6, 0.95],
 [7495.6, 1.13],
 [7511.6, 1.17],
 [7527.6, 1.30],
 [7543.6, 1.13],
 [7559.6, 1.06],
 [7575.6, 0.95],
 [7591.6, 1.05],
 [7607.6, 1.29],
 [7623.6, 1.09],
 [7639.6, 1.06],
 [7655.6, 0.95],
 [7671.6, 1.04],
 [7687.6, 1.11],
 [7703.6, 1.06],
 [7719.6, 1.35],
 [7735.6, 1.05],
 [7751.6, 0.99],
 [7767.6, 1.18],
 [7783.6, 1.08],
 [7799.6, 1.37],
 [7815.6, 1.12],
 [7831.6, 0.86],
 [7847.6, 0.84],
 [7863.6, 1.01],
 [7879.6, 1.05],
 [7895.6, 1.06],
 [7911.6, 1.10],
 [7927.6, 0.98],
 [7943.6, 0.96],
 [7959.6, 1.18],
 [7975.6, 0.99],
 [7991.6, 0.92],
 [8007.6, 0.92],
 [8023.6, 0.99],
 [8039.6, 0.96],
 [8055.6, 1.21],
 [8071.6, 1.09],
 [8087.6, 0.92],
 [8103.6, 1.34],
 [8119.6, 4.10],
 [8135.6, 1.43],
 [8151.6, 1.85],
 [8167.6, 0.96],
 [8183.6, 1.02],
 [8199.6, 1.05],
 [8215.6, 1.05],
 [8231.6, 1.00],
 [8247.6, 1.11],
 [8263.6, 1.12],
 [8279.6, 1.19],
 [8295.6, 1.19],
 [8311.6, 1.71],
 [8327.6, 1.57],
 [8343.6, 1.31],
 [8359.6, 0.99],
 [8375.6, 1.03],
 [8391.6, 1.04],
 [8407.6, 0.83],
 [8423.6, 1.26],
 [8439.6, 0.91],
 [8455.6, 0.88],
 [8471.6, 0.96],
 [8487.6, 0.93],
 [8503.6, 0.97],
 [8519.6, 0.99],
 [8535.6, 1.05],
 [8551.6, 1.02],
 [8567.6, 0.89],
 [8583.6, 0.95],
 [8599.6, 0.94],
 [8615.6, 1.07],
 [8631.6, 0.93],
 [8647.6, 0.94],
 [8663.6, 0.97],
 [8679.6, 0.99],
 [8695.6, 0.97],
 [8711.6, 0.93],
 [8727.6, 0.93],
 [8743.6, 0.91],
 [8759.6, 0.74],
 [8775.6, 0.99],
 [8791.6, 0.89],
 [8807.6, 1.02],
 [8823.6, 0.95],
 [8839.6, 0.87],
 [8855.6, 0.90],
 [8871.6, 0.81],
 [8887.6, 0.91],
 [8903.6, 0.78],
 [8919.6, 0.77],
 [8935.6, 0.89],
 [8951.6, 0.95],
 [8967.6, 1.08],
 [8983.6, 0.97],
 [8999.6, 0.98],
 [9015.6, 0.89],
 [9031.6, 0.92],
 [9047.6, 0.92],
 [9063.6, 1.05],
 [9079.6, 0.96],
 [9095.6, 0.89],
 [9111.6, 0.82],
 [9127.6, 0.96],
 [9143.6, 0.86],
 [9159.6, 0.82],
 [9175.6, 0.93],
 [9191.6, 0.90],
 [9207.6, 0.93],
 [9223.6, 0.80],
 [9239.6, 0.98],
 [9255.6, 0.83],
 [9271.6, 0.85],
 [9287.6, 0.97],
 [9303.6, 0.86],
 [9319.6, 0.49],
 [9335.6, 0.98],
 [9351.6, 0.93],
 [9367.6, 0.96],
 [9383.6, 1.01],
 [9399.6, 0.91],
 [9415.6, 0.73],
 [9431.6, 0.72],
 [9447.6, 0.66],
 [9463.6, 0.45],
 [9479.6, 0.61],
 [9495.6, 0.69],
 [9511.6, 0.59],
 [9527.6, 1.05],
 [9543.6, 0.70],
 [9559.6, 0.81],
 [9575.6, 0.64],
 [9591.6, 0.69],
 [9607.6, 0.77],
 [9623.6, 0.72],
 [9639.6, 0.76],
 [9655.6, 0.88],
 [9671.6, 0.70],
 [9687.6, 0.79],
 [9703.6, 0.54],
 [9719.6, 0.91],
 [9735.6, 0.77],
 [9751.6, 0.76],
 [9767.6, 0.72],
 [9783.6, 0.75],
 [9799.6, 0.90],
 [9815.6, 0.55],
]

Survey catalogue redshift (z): 0.238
